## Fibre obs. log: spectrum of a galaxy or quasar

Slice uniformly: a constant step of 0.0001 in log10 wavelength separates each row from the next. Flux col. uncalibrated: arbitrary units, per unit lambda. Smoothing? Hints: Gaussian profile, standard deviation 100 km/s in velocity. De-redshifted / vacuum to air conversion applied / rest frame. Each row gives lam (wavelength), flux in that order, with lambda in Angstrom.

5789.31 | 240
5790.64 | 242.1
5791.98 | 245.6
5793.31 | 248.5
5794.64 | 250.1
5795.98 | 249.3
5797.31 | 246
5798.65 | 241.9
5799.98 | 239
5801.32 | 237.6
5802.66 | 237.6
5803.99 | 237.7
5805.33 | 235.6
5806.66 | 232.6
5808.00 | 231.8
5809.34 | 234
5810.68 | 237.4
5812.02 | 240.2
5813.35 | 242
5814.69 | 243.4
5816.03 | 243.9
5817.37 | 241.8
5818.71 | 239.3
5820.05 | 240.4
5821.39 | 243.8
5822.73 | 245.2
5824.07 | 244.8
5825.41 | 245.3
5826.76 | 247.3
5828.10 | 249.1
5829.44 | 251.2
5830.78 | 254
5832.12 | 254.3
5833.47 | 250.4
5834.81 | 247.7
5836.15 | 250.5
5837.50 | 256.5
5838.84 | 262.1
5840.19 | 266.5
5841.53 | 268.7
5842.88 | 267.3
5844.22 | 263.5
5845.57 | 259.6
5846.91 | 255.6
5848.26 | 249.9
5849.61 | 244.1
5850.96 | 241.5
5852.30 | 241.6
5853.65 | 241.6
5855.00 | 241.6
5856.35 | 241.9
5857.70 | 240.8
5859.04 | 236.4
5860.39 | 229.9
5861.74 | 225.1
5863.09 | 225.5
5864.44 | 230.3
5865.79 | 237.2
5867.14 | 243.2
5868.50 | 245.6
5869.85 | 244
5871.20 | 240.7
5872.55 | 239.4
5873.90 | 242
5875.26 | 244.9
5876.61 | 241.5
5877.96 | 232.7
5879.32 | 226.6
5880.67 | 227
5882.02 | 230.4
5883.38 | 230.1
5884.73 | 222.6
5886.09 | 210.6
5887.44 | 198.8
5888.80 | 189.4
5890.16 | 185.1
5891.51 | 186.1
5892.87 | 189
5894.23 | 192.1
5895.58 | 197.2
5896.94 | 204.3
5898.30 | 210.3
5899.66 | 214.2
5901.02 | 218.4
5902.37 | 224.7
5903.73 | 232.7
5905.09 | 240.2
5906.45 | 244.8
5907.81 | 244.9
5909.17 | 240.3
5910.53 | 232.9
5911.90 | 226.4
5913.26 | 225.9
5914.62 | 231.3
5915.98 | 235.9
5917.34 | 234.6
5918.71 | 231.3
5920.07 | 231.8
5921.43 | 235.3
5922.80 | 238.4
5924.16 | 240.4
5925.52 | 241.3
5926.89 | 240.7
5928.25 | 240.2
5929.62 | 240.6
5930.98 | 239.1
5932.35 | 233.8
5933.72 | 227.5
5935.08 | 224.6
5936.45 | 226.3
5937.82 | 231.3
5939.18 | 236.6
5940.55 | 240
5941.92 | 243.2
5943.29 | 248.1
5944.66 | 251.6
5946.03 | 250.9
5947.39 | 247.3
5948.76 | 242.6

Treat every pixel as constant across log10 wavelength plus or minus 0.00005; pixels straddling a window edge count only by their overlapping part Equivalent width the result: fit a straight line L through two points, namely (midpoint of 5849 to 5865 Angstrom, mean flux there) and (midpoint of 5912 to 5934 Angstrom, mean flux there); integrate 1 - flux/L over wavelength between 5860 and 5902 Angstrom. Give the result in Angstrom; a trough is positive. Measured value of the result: 2.7 Angstrom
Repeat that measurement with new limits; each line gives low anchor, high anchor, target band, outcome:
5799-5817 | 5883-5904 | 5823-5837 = -1.2 Angstrom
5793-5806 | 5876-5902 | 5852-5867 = -1.0 Angstrom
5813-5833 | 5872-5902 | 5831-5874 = -2.8 Angstrom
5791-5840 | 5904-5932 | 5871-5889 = 0.9 Angstrom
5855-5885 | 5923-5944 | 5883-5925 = 2.8 Angstrom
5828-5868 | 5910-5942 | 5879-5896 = 2.4 Angstrom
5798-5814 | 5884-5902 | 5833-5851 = -2.7 Angstrom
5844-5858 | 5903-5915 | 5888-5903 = 2.3 Angstrom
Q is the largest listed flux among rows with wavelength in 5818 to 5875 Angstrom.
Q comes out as 268.7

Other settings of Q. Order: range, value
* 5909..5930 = 241.3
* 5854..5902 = 245.6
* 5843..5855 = 263.5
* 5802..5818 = 243.9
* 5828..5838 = 256.5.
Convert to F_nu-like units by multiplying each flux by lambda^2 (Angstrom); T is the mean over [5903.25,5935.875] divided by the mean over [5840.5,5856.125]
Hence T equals 1.0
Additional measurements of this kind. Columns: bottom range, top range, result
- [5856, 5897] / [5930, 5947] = 1.09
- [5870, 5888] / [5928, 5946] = 1.05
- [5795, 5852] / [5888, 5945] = 0.95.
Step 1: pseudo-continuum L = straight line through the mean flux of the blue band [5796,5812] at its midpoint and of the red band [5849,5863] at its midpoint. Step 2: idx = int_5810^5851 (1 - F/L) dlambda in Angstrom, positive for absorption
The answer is -2.1 Angstrom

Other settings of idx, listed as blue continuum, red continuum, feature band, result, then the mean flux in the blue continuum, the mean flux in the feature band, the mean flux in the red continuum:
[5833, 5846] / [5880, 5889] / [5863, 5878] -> -0.6 Angstrom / 259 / 240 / 217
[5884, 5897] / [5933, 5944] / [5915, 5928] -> -0.9 Angstrom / 197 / 237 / 235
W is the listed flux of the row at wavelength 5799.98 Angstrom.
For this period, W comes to 239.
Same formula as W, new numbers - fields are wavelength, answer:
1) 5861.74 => 225.1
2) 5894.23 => 192.1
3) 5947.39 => 247.3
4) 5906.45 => 244.8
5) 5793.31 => 248.5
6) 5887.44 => 198.8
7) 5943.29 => 248.1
